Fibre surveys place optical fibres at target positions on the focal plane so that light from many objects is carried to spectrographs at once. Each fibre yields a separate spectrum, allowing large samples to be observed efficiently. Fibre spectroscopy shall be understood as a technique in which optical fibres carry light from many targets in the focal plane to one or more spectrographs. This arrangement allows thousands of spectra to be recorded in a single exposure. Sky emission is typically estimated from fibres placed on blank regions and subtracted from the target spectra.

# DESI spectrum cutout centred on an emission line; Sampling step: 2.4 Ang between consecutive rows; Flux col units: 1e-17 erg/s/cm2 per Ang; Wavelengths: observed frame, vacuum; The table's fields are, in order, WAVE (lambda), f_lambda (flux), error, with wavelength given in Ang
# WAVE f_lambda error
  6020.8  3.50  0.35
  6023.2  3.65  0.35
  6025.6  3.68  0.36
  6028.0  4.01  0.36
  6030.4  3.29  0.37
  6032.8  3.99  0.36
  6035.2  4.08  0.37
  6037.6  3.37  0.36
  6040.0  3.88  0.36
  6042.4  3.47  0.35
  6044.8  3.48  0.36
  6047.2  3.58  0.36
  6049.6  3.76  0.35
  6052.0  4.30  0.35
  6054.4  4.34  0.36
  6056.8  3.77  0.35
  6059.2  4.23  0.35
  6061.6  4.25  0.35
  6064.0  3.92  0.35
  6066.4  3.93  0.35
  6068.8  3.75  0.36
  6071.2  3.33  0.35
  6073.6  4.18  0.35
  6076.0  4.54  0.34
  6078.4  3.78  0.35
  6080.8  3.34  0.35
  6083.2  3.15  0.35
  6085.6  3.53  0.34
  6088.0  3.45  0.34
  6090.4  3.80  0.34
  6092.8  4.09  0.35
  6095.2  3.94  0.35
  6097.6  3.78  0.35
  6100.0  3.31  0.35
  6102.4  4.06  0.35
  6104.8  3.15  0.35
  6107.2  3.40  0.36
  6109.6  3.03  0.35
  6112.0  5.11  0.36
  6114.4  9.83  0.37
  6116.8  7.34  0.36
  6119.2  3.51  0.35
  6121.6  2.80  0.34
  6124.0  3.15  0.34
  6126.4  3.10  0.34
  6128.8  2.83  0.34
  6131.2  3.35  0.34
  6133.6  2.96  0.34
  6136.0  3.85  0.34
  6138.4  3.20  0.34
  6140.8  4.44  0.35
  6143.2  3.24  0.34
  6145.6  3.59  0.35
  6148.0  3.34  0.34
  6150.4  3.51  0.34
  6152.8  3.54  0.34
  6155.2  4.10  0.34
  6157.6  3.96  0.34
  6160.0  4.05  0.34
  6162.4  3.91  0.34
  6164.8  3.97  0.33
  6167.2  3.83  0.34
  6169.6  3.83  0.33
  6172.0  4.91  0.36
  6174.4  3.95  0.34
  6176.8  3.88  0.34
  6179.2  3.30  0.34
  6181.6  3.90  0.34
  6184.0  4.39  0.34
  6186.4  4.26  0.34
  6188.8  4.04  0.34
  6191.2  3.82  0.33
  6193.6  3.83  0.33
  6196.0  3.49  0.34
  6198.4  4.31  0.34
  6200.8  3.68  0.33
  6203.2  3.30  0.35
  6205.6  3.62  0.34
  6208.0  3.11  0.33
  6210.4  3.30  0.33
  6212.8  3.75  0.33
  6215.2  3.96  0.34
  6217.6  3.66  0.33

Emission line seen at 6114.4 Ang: Hbeta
